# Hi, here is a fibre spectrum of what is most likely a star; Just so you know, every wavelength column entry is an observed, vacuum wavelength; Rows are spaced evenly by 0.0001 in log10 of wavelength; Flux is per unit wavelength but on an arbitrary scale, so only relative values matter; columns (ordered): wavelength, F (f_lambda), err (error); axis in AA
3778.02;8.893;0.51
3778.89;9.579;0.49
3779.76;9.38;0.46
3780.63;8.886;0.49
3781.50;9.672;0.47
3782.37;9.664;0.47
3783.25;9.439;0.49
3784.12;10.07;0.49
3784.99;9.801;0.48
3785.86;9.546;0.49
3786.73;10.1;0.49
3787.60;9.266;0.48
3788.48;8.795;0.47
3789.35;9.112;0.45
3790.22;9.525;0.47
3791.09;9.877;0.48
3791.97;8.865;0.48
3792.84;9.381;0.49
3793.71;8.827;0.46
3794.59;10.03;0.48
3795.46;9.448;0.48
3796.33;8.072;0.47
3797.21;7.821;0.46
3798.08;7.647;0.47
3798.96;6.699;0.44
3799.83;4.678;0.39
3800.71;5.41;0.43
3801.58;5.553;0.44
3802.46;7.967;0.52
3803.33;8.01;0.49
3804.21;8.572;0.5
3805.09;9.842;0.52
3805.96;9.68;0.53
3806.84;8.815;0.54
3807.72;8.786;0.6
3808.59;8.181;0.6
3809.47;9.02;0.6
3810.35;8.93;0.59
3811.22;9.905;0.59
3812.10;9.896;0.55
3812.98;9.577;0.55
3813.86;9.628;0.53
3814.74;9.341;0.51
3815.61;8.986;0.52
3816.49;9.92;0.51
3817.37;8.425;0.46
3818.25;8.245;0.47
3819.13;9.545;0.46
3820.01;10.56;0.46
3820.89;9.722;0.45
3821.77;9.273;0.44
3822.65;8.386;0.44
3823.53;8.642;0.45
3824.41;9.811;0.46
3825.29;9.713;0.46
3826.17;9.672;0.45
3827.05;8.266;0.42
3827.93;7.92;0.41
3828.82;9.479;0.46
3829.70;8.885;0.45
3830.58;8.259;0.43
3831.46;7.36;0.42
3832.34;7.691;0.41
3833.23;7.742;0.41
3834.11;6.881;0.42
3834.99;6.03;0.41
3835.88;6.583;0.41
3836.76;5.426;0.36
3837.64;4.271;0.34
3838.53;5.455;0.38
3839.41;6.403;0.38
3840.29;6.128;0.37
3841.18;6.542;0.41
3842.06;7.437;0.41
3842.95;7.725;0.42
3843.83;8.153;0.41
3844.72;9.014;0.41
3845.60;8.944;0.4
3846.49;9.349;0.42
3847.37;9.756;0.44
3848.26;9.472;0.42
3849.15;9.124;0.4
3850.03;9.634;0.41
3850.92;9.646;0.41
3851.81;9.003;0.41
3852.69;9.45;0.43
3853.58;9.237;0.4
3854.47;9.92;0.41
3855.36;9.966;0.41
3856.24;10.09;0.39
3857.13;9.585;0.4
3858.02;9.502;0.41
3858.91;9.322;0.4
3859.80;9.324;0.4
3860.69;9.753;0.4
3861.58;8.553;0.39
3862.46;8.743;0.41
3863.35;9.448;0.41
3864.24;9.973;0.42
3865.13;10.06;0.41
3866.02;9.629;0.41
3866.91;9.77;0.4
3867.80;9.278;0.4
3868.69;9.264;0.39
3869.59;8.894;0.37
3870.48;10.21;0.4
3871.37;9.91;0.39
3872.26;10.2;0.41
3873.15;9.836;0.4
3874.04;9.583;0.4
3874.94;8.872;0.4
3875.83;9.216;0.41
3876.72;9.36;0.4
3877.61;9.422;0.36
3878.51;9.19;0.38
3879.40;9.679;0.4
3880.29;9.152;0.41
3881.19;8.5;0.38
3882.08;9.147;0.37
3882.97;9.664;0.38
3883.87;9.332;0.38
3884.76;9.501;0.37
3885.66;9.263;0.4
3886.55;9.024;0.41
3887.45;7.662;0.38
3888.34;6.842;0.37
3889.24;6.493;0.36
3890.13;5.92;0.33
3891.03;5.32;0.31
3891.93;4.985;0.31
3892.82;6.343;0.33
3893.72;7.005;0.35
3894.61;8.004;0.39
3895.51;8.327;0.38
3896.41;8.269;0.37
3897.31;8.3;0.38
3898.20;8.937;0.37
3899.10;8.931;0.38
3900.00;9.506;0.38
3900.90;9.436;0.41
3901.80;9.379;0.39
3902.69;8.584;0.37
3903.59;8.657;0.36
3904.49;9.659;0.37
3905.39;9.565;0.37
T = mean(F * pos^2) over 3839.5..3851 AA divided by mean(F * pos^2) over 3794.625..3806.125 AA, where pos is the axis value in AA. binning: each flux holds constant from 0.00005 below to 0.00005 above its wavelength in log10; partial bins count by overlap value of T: 1.12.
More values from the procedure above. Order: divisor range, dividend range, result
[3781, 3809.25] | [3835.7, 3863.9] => 1.01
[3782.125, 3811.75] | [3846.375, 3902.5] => 1.07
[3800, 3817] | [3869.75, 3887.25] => 1.12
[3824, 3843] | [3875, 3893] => 1.14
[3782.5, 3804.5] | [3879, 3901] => 1.00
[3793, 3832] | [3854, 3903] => 1.06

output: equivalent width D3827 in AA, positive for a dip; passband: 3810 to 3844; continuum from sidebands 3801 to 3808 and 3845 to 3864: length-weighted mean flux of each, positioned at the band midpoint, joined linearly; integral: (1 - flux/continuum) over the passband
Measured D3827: 2.2 AA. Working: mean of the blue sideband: 8.33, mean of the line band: 8.22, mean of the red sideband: 9.43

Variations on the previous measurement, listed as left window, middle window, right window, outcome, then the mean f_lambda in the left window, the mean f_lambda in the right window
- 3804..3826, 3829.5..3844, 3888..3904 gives 3.34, 9.27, 7.74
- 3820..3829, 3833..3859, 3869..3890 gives 2.62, 9.15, 9.04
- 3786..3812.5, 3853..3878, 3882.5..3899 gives -4.85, 8.57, 7.76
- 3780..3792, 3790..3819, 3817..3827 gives 2.36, 9.49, 9.24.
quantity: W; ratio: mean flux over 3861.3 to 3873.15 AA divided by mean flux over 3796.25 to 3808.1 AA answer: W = 1.25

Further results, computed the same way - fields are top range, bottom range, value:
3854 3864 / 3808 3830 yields 1.03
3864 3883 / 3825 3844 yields 1.29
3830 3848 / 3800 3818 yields 0.84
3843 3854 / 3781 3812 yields 1.05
